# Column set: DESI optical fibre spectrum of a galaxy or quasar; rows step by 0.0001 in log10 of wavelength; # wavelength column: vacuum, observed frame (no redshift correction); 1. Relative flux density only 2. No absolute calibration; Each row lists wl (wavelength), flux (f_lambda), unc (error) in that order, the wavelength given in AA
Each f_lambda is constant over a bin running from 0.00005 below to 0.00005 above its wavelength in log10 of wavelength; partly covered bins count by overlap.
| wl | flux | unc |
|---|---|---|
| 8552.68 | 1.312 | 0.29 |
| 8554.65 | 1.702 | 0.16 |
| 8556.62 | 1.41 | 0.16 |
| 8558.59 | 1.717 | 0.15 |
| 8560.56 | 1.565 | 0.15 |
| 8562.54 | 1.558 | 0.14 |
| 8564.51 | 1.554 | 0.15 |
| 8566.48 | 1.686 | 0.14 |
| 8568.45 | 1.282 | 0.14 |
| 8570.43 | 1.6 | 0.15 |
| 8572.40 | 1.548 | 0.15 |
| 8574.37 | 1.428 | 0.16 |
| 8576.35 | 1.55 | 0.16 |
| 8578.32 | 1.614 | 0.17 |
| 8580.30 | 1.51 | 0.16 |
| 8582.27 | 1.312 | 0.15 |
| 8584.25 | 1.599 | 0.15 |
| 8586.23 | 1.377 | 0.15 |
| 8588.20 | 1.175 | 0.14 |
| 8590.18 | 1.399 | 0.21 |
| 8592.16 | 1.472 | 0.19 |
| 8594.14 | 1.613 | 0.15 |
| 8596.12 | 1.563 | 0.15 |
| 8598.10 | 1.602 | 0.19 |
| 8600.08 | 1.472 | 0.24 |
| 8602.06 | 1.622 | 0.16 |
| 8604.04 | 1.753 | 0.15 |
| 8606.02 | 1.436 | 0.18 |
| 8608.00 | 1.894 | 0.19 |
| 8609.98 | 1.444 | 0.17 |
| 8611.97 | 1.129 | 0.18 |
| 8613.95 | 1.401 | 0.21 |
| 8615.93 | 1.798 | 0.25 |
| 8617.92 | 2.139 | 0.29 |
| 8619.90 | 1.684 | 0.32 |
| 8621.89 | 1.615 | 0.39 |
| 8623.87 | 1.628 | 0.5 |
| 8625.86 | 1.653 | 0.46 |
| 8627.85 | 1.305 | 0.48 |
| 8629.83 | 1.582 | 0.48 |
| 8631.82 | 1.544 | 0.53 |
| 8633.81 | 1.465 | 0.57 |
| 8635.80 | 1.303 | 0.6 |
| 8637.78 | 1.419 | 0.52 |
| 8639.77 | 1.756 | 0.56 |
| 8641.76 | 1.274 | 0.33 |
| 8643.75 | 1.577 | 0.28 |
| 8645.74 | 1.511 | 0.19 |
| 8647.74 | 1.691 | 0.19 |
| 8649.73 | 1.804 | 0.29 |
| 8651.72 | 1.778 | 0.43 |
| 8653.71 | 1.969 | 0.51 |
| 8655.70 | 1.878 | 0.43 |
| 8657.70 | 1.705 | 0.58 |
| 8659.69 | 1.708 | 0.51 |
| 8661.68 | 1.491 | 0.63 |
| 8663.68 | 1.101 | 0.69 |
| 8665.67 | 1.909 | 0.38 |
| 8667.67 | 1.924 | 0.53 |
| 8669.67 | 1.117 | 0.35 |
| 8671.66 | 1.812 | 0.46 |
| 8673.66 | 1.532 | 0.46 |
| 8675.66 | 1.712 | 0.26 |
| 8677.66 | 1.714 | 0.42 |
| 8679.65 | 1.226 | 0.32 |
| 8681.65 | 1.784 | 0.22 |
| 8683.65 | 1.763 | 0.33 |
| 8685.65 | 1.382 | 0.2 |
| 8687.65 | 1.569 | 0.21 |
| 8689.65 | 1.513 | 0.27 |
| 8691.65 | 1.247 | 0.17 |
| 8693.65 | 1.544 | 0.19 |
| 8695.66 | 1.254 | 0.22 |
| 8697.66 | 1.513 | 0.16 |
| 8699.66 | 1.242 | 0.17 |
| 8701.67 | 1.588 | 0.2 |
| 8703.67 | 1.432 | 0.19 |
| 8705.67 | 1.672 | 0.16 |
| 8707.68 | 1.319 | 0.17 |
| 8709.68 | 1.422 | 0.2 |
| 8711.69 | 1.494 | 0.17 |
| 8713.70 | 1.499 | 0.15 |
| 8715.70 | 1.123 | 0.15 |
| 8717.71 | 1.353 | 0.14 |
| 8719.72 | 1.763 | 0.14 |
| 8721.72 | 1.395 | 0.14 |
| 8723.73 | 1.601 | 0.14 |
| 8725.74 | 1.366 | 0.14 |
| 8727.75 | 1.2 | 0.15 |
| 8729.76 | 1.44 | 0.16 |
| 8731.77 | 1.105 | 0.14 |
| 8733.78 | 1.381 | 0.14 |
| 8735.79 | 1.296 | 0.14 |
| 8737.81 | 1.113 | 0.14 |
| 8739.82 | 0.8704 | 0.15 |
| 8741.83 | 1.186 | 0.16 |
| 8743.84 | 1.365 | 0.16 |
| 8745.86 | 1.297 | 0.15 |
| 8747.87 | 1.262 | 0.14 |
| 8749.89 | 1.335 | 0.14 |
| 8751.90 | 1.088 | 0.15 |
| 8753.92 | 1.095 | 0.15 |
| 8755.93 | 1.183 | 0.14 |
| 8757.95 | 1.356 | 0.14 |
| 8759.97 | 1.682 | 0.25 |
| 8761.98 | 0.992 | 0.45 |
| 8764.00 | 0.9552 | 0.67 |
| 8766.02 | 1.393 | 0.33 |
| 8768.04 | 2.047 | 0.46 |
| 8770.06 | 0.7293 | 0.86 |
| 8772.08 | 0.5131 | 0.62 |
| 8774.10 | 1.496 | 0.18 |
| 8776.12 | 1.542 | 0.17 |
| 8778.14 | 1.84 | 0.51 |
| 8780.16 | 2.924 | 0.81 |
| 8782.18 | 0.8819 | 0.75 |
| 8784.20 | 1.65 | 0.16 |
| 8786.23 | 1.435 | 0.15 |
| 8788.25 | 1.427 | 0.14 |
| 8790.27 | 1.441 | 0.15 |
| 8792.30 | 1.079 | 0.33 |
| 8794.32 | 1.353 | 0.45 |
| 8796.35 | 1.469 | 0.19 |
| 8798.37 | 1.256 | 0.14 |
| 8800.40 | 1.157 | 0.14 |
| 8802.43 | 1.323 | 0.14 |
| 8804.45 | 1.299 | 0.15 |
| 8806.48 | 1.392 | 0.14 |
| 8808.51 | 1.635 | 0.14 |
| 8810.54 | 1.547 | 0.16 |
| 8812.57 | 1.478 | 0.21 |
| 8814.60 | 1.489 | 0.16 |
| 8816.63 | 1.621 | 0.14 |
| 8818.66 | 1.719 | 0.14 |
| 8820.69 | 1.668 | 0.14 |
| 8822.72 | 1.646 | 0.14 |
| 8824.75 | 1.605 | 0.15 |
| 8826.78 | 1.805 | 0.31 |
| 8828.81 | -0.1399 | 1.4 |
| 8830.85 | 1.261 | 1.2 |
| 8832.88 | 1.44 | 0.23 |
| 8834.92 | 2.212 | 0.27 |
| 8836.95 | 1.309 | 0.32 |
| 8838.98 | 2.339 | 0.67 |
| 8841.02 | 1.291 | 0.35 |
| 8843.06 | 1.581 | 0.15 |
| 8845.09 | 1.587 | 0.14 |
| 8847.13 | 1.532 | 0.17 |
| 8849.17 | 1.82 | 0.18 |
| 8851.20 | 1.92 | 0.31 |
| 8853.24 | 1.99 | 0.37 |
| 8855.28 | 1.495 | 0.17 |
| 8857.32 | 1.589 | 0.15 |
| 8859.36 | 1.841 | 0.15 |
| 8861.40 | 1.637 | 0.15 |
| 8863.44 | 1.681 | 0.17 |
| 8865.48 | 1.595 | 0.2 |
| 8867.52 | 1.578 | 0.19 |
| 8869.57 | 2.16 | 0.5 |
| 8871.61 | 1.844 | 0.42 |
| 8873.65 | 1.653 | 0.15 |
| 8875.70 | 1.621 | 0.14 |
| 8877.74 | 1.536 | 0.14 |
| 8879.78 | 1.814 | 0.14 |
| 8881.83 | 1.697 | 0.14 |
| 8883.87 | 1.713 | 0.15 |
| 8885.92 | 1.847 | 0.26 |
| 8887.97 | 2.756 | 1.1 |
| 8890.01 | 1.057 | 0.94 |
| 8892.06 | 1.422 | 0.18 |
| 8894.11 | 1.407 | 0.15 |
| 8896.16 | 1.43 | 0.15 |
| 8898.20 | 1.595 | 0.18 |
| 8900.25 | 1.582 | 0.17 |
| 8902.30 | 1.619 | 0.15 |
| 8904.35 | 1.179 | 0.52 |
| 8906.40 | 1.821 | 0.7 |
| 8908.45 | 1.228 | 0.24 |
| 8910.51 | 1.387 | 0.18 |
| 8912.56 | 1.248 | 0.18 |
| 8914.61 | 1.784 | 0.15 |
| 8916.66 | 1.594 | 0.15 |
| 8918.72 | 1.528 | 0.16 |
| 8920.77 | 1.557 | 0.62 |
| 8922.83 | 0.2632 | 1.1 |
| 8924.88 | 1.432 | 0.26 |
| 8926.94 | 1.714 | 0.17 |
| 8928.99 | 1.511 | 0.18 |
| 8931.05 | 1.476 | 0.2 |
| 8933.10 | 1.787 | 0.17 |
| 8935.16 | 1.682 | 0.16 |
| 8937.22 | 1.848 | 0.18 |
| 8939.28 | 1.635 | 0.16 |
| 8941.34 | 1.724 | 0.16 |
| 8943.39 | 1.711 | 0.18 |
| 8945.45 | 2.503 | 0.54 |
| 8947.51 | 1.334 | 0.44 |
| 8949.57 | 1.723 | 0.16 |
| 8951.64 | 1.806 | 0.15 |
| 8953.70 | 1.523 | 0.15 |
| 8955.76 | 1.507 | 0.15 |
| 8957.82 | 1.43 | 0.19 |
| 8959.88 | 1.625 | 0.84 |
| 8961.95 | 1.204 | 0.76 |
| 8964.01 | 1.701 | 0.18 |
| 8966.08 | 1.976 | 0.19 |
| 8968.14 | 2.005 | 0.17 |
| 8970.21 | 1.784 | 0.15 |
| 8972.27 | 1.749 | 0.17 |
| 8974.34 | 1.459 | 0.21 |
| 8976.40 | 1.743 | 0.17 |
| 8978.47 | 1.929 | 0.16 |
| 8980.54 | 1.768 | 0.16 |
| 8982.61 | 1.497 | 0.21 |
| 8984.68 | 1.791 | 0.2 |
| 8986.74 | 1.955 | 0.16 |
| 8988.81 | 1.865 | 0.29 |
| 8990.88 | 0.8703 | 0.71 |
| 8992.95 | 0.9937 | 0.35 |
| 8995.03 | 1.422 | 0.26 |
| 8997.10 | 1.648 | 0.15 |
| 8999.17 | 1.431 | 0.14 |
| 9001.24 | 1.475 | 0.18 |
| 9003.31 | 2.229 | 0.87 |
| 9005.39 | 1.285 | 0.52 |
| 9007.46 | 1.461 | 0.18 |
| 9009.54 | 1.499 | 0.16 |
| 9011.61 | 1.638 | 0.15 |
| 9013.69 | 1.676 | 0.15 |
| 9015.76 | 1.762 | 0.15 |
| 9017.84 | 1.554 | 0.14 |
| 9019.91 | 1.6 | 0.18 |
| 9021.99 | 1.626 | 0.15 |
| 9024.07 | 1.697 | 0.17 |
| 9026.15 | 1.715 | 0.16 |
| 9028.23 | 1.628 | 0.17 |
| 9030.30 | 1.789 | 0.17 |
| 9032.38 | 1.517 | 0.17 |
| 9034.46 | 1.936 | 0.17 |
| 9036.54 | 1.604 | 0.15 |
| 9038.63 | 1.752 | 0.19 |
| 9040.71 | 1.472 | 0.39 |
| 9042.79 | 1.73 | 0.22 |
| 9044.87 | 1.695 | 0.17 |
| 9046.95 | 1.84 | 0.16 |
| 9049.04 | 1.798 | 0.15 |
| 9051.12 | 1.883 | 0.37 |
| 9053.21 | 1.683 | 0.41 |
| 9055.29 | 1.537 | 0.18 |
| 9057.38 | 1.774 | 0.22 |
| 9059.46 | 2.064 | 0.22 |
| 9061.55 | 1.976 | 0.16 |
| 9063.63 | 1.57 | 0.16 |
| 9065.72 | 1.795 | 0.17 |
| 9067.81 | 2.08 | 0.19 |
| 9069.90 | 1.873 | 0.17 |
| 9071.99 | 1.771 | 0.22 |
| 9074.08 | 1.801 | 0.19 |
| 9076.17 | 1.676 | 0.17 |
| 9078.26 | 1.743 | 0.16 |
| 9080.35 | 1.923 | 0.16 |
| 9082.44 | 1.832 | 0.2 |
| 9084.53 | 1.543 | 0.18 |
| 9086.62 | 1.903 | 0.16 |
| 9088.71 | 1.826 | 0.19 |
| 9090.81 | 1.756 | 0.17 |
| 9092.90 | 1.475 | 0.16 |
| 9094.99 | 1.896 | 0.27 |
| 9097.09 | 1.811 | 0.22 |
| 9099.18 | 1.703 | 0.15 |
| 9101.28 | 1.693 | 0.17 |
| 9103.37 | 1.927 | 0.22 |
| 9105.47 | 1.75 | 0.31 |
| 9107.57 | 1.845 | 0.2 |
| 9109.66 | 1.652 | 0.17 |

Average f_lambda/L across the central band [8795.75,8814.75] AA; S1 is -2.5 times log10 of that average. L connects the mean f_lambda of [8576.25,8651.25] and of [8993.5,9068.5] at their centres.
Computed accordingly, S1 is 0.15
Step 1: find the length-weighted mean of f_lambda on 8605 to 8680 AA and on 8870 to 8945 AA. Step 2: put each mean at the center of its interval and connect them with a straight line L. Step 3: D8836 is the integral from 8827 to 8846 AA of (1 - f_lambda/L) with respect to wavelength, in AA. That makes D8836 1.7 AA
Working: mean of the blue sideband 1.6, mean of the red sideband 1.59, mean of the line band 1.45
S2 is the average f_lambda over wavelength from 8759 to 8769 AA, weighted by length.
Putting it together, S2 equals 1.41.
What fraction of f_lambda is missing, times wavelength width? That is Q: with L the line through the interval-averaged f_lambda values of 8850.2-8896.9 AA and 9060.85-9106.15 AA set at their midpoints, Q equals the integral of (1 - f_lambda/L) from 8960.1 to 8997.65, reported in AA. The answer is 2.5 AA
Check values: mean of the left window 1.71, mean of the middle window 1.63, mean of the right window 1.79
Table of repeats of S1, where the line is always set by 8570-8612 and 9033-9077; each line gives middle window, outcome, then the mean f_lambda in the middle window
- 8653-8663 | -0.11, 1.72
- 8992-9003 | 0.20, 1.45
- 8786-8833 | 0.18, 1.39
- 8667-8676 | -0.03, 1.6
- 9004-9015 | 0.14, 1.54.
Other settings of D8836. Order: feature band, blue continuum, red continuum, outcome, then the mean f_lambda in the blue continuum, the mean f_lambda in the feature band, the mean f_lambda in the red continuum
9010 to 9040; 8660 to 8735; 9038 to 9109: 1.1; 1.47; 1.67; 1.78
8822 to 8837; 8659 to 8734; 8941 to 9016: 1.6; 1.48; 1.39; 1.64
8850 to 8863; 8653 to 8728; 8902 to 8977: -1.5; 1.52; 1.74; 1.59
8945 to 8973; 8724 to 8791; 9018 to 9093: -1.3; 1.33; 1.69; 1.75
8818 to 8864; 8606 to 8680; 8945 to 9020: 0.5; 1.6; 1.6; 1.63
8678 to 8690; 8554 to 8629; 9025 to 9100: 0.3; 1.55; 1.55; 1.76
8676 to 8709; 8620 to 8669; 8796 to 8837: 1.5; 1.61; 1.49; 1.44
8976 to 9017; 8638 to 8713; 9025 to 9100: 3.1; 1.56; 1.59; 1.76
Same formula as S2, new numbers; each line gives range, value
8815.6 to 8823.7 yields 1.66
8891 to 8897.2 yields 1.42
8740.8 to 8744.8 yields 1.27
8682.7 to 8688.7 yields 1.57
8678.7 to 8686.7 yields 1.54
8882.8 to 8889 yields 2.1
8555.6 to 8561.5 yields 1.57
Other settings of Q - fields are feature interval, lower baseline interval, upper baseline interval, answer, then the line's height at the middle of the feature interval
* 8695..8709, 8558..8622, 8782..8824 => 0.5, 1.49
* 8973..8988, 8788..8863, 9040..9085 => -0.4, 1.69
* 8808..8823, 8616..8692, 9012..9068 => 0.5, 1.66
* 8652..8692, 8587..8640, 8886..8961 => -1.5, 1.55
